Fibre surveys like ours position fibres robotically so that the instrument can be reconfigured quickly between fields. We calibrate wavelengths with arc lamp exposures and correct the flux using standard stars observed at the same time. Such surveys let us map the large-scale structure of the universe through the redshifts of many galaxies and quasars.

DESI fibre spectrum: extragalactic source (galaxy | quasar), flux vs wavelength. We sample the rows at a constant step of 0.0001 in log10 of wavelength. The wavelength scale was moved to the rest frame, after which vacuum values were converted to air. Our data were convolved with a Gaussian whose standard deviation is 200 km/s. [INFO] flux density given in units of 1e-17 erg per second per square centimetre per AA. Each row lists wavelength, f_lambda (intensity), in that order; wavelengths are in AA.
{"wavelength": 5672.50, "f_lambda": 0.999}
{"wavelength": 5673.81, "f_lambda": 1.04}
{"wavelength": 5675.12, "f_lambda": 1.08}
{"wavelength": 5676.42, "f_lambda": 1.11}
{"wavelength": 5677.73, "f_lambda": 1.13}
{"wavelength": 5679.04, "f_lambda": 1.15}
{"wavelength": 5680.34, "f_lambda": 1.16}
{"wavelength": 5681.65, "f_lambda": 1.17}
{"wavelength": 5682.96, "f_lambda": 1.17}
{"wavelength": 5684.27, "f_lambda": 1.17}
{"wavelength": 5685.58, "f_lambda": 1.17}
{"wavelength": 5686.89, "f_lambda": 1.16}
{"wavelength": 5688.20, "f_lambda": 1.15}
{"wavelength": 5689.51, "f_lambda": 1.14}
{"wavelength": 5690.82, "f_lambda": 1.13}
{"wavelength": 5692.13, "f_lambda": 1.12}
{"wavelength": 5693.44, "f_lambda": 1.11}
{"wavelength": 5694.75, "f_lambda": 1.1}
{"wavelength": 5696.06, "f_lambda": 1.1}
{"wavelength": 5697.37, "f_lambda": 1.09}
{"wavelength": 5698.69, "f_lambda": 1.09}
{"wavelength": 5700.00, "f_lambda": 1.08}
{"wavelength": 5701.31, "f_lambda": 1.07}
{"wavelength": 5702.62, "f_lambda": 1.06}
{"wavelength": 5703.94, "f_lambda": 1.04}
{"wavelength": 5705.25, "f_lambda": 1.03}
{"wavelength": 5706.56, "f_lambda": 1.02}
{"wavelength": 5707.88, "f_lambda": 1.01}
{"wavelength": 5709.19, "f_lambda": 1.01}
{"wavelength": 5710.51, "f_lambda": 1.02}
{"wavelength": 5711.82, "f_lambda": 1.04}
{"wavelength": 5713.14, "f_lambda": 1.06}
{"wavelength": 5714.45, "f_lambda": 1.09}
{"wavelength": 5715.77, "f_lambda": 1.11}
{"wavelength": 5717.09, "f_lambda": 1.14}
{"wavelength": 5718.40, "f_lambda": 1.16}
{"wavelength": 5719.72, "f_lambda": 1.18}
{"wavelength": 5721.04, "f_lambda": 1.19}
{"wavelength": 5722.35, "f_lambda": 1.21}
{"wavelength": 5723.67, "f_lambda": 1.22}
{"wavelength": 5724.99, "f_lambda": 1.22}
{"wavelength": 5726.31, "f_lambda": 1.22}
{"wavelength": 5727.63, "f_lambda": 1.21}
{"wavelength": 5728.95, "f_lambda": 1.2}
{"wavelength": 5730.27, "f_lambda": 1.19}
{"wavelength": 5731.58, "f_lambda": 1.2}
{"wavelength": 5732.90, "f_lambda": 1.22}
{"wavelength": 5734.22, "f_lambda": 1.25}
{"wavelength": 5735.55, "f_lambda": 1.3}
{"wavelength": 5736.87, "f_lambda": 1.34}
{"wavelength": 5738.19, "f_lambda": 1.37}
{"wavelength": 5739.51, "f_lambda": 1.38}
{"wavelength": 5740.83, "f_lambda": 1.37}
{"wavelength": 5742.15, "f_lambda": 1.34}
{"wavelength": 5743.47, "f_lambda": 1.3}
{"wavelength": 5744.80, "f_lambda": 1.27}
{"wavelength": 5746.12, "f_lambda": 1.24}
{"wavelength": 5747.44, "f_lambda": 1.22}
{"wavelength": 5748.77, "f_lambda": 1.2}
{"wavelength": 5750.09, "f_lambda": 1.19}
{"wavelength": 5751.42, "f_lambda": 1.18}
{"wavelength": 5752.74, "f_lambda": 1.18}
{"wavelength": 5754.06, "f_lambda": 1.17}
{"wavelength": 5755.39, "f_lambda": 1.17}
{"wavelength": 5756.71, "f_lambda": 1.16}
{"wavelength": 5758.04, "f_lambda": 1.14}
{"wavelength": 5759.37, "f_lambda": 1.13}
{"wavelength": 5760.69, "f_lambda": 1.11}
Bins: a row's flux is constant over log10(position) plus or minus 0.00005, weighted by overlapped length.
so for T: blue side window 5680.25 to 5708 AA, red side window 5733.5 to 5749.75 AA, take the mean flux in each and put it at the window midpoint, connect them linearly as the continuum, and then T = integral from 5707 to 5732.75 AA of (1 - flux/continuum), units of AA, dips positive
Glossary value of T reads 1.5 AA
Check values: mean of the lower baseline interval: 1.11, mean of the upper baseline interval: 1.3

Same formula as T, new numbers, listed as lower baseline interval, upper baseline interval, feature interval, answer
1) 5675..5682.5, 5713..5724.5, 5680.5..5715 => 1.6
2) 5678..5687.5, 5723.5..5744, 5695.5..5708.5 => 1.6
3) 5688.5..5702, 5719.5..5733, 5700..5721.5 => 1.5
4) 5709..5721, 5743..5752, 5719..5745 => -2.1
